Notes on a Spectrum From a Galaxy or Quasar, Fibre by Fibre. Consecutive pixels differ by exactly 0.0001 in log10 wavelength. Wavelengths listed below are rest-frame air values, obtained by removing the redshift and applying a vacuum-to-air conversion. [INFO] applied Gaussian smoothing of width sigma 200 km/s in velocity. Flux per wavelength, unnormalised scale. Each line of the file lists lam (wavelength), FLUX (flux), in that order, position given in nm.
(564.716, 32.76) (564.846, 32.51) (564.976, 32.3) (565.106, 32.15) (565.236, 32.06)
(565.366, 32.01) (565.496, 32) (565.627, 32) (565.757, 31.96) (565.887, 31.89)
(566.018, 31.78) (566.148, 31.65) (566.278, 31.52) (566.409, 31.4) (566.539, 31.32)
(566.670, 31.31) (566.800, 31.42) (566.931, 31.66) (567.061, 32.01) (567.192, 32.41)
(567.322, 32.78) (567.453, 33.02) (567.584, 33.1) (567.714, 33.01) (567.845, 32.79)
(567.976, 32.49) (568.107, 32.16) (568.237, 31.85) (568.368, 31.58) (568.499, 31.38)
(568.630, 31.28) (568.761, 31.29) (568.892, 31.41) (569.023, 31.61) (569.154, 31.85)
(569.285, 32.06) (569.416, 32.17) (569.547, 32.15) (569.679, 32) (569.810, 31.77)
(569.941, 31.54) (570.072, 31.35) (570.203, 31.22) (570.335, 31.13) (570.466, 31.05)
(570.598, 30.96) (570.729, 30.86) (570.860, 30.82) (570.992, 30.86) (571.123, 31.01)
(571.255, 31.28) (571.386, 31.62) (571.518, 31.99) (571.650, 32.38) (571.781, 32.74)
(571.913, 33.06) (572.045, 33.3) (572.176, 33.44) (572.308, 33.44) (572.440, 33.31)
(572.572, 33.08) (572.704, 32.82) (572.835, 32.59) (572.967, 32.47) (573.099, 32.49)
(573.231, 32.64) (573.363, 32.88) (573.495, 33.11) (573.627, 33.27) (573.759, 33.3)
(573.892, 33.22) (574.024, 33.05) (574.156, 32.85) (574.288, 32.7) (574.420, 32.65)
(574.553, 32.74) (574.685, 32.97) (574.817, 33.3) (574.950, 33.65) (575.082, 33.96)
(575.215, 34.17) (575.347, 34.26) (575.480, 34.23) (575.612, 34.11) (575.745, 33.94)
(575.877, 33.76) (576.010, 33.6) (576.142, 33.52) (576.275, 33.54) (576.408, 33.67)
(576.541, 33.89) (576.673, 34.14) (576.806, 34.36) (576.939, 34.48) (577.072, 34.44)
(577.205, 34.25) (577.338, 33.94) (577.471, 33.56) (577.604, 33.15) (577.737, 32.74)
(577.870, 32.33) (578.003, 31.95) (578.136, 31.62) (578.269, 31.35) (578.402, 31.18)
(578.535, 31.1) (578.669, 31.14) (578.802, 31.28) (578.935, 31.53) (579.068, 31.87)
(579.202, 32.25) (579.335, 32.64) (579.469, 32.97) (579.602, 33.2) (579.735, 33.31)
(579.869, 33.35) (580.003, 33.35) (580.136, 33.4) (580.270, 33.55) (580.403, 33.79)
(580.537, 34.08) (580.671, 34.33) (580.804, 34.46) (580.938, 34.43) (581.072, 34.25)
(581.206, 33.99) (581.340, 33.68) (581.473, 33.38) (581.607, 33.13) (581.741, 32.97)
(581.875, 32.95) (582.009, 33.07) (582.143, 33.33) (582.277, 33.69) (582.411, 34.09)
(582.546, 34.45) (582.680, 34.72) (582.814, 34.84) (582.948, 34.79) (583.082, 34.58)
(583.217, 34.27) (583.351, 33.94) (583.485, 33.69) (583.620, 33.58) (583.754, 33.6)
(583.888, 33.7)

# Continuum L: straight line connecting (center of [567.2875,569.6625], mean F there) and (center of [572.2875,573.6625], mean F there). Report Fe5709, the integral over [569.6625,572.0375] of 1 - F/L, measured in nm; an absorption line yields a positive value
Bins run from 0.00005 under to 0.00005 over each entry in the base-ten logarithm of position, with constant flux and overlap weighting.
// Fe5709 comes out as 0.07 nm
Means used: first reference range 32.1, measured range 31.6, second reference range 32.9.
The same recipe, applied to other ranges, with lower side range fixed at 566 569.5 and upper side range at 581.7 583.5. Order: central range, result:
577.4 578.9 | 0.064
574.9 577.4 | -0.068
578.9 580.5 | 0.029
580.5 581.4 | -0.011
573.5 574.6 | -0.006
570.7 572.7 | 0.014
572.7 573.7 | -0.003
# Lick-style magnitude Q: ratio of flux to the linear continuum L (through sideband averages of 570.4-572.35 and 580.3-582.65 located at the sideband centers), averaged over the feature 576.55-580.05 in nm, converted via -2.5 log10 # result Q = 0.01 mag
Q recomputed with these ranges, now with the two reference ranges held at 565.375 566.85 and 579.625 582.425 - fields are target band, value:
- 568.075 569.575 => 0.01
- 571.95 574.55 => -0.01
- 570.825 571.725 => 0.03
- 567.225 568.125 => -0.03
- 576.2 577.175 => -0.03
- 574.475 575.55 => -0.03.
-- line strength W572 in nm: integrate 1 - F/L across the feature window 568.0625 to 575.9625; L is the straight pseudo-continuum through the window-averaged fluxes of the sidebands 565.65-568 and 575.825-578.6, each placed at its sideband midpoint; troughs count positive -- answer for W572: 0.04 nm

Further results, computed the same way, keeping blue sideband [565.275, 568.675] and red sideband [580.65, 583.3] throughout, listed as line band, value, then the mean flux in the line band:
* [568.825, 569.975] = 0.02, 31.8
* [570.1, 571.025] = 0.04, 31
